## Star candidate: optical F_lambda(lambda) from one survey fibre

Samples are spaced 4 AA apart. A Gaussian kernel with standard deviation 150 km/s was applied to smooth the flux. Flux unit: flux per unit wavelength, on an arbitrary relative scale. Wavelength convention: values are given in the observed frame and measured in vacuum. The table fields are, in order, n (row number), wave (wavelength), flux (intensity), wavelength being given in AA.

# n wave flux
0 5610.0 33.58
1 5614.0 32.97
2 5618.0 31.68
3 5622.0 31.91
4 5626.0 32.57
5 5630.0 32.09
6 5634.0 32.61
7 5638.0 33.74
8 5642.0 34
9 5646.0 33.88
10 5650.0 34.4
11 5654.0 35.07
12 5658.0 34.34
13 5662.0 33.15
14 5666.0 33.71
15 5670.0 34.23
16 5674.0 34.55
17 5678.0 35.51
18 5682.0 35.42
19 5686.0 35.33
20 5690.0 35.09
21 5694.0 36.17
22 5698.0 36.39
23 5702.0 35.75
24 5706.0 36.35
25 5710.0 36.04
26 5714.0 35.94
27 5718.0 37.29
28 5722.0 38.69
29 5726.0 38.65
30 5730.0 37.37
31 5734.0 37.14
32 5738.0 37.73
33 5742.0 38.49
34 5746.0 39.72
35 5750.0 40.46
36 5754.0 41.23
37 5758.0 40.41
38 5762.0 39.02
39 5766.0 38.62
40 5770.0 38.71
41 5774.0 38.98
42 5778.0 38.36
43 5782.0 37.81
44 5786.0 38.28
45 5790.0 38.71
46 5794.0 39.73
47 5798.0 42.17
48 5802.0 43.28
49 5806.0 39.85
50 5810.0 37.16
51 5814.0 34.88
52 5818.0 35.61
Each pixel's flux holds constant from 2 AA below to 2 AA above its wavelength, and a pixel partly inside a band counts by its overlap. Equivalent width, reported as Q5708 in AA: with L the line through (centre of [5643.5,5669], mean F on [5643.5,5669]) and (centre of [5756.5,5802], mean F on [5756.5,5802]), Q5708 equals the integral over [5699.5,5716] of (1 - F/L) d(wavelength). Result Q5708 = 0.1 AA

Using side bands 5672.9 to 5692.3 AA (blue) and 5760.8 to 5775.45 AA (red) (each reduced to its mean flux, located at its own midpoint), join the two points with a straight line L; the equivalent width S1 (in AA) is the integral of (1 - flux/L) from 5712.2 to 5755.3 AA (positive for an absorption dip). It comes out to -1.2 AA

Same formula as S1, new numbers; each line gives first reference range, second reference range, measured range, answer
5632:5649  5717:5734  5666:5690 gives 0.4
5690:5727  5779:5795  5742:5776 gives -1.5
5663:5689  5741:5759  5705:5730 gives 0.4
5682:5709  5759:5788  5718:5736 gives -0.5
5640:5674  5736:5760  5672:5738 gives 1.2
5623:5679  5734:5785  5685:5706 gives 0.1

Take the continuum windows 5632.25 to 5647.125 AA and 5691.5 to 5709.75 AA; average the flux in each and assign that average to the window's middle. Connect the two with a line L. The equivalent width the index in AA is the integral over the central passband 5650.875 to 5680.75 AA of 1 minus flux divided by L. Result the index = 0.2 AA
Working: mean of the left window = 33.6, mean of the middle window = 34.4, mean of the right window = 36.1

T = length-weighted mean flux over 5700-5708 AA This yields 36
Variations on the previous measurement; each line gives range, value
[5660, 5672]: 33.7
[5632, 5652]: 33.7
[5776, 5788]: 38.1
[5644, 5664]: 34.2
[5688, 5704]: 35.9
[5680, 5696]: 35.5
